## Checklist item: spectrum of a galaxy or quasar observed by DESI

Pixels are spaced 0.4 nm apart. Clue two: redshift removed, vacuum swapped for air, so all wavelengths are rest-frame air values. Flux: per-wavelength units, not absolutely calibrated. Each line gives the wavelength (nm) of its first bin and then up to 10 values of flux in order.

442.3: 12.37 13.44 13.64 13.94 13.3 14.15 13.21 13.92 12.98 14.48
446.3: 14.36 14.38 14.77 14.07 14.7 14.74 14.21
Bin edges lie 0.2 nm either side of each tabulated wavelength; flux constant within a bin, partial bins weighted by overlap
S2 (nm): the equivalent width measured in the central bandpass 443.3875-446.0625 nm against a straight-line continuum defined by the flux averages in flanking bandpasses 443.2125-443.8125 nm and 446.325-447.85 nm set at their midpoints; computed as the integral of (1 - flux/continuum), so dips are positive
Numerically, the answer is 0.06 nm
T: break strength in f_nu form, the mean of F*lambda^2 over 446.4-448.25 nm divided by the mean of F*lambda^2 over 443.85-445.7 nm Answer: 1.1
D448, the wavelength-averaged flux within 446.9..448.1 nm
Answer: 14.5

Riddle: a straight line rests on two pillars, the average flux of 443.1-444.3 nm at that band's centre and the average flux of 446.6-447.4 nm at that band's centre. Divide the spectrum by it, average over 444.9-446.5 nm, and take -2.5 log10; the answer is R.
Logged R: 0.02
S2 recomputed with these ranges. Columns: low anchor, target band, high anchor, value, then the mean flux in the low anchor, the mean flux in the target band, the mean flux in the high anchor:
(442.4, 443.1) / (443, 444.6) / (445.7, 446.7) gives -0.01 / 13.3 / 13.7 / 14.4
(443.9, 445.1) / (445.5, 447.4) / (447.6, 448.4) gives -0.01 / 13.7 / 14.3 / 14.6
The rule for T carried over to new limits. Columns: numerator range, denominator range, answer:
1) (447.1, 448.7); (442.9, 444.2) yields 1.08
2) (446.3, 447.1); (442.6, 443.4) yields 1.08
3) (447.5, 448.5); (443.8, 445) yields 1.09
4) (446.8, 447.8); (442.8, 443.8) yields 1.07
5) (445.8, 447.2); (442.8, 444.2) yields 1.08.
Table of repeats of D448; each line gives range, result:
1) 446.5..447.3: 14.6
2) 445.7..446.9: 14.4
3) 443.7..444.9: 13.6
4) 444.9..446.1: 13.8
